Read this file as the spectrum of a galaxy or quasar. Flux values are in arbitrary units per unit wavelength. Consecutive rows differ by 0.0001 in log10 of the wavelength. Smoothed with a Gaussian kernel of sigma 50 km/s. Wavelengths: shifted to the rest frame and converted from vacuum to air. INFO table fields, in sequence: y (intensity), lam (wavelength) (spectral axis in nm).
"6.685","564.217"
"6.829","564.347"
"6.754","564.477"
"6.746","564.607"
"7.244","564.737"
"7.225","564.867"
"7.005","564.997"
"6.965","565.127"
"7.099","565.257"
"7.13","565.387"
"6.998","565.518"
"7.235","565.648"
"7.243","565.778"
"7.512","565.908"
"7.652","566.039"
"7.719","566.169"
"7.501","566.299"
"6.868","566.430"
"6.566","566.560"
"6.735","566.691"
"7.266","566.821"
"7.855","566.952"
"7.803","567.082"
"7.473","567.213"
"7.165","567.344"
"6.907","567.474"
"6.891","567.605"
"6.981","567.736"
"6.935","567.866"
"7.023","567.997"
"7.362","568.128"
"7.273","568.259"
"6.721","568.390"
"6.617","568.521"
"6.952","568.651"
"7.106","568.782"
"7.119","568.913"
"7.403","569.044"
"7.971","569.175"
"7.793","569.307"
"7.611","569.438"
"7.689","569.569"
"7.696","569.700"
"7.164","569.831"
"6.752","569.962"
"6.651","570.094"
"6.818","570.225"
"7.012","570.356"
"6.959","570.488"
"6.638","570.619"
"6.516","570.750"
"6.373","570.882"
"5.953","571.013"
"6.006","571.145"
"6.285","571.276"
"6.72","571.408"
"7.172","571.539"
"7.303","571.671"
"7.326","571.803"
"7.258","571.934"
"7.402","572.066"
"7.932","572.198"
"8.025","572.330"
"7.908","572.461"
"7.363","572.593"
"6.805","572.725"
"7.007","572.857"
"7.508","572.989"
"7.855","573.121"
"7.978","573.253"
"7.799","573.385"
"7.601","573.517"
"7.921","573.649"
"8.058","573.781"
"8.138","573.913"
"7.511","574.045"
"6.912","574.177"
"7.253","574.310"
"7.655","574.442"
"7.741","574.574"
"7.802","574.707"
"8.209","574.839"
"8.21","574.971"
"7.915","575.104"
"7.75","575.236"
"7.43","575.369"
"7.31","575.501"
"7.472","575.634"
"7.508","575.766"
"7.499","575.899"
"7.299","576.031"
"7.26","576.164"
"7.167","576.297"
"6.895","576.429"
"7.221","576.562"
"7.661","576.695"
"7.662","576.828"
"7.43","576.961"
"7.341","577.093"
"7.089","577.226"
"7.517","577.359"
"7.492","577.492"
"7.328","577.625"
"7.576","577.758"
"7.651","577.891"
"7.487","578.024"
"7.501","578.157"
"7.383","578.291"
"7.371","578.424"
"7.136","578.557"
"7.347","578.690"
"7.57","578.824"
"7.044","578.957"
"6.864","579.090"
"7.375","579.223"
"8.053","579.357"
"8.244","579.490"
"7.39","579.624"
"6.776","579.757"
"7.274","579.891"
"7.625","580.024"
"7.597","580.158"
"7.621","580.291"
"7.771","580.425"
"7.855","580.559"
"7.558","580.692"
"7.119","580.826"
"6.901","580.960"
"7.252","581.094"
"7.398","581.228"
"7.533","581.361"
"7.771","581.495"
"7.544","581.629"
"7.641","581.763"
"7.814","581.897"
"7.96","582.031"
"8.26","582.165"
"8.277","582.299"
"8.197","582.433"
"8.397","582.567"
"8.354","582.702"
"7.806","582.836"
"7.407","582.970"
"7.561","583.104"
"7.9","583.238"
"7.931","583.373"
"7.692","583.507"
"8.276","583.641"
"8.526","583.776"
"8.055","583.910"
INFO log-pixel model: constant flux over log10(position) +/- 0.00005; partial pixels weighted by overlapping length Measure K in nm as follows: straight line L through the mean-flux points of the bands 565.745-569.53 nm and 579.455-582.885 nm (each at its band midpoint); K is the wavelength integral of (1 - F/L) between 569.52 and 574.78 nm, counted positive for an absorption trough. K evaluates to 0.09 nm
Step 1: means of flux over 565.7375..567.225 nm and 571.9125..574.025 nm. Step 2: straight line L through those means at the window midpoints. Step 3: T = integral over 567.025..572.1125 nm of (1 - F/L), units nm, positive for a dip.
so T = 0.31 nm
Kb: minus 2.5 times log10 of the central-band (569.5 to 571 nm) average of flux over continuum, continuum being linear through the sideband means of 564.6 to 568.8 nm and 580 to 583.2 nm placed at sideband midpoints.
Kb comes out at 0.06 mag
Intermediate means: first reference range 7.15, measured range 6.9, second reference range 7.72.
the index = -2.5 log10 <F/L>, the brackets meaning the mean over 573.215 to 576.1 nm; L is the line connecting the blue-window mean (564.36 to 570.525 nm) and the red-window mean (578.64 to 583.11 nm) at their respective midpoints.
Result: -0.04 mag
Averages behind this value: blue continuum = 7.17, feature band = 7.68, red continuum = 7.62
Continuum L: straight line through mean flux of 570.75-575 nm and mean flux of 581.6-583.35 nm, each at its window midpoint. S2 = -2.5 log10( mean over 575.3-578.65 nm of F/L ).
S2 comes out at 0.03 mag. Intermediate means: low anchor 7.39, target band 7.39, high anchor 7.94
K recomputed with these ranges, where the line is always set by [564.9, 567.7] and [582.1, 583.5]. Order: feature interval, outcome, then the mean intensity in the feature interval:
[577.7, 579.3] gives 0.09 nm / 7.36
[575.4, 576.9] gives 0.06 nm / 7.36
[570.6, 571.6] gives 0.13 nm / 6.45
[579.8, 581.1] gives 0.07 nm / 7.45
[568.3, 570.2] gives 0.03 nm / 7.22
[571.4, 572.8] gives 0.02 nm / 7.41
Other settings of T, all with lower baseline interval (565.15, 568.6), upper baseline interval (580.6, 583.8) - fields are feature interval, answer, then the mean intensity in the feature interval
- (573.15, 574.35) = -0.041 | 7.7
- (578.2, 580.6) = 0.068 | 7.45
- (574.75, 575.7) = -0.032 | 7.76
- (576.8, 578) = 0.023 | 7.45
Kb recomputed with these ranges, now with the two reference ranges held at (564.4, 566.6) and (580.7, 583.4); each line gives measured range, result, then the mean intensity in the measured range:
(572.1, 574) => -0.04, 7.7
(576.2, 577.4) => 0.03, 7.33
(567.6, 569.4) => 0.01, 7.17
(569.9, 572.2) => 0.08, 6.81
